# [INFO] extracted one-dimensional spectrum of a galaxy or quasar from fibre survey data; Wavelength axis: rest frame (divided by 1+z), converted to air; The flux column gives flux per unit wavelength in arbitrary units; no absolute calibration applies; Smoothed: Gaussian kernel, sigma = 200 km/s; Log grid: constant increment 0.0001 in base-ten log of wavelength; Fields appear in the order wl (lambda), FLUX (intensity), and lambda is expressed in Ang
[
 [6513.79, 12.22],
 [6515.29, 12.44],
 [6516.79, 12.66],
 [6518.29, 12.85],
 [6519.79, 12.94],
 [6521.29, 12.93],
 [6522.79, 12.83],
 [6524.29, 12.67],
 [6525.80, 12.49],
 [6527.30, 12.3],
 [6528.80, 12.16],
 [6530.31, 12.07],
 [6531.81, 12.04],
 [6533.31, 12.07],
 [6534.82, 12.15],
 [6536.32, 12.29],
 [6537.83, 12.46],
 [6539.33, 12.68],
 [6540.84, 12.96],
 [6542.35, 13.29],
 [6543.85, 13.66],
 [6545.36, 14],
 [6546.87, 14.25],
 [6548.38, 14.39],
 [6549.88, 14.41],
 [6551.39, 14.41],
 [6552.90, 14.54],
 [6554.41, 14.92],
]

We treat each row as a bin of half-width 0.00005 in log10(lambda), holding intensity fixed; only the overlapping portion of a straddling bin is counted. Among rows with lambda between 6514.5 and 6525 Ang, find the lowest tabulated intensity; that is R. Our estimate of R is 12.44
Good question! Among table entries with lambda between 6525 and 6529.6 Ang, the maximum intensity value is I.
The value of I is 12.49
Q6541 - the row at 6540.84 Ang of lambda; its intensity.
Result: 12.96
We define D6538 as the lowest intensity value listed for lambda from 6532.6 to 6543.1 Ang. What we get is 12.07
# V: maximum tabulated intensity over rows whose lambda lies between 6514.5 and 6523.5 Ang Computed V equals 12.94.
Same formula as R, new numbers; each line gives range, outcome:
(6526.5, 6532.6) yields 12.04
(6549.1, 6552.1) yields 14.41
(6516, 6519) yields 12.66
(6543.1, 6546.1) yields 13.66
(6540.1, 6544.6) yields 12.96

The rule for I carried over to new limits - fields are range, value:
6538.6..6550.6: 14.41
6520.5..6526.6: 12.93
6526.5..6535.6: 12.3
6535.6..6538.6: 12.46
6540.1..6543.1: 13.29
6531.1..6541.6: 12.96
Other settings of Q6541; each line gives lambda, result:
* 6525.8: 12.49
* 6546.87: 14.25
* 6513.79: 12.22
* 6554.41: 14.92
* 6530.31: 12.07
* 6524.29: 12.67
